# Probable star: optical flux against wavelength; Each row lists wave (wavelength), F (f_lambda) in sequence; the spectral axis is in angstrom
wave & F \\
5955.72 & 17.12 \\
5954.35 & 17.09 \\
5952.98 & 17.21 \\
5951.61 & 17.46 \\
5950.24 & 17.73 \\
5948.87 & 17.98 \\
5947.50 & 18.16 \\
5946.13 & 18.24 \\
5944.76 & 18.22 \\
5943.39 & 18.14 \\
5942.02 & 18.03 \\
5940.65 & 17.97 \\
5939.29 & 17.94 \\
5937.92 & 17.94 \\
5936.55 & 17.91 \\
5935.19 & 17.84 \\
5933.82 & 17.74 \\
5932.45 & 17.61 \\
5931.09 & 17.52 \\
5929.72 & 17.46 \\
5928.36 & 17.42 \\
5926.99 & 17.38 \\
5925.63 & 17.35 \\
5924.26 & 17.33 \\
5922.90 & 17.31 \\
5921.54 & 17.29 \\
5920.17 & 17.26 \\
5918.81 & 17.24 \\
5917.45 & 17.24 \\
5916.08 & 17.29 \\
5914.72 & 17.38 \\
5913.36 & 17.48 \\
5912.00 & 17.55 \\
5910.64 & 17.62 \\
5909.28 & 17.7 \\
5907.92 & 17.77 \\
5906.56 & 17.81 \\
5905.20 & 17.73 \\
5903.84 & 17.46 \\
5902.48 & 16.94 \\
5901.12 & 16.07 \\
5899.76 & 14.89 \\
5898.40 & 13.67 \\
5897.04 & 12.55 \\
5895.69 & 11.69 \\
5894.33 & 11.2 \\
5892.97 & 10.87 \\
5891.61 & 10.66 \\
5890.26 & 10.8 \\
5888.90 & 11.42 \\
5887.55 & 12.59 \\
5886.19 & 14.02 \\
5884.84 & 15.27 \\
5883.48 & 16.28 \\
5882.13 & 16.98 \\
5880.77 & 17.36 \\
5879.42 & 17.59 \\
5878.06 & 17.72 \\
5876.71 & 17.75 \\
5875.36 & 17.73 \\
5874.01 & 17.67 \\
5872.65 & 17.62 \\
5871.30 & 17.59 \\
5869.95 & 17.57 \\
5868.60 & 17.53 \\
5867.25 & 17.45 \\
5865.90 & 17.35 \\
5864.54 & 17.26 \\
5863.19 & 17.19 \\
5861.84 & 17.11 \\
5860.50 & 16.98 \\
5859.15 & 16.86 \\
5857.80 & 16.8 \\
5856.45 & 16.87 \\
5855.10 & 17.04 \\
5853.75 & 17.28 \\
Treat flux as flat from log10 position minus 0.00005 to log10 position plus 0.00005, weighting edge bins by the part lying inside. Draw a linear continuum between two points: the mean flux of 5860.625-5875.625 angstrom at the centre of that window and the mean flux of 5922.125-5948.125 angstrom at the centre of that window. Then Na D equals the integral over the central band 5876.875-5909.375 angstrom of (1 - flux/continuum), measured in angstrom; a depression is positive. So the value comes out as 5.0 angstrom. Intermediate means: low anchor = 17.4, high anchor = 17.8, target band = 14.9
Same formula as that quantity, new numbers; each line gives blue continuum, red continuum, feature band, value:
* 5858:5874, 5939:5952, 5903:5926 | 0.36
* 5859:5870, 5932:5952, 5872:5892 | 2.20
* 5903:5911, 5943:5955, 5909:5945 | 0.28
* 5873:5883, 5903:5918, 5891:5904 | 3.02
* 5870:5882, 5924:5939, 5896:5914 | 1.17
